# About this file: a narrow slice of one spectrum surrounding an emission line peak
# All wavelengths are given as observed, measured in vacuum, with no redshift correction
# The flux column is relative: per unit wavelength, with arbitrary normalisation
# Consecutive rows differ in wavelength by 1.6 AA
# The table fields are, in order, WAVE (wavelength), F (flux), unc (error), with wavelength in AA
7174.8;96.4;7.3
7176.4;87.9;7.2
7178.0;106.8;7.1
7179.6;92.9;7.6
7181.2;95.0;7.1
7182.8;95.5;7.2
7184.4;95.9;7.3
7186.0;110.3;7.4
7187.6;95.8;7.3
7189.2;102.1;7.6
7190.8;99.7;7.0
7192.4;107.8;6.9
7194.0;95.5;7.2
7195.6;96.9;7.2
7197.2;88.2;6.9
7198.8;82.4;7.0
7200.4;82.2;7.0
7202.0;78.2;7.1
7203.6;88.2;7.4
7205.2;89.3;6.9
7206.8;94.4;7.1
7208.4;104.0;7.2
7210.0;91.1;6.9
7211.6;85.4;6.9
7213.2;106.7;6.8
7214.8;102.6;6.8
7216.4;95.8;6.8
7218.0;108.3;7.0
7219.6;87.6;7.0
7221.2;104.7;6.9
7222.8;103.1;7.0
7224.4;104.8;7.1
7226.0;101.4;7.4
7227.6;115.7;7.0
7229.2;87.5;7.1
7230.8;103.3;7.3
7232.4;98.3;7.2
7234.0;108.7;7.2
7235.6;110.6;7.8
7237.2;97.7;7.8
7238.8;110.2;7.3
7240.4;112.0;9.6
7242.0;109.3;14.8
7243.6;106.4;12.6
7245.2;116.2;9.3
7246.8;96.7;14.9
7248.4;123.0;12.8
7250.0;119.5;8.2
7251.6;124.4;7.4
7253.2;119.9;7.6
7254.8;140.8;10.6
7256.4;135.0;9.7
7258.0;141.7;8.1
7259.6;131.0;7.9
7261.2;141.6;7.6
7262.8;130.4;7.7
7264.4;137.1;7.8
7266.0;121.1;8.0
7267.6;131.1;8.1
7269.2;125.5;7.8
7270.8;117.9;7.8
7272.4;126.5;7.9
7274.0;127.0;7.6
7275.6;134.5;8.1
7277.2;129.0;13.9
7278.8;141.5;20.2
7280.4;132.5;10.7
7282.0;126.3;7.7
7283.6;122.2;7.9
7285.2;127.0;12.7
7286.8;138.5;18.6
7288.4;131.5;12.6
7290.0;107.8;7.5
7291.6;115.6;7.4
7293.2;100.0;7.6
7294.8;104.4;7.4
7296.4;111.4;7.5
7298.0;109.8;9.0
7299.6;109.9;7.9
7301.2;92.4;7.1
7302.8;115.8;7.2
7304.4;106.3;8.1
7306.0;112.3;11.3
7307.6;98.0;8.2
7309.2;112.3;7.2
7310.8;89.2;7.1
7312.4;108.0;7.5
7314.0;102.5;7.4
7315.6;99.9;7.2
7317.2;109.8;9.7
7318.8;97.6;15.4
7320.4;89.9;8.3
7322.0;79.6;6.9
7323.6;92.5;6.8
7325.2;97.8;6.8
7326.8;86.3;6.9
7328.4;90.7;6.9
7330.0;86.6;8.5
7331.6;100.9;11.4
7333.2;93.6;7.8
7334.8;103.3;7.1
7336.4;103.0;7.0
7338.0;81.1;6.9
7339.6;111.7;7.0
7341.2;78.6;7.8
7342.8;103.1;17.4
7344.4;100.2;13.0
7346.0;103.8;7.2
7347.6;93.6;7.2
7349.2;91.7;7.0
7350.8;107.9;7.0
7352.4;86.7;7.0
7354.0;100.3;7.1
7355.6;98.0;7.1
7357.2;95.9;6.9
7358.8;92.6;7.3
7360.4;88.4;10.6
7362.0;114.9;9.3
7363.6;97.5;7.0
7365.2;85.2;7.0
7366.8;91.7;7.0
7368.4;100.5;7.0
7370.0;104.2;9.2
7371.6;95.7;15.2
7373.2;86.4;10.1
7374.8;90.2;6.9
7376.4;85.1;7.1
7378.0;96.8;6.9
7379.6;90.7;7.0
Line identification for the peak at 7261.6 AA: Mg II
